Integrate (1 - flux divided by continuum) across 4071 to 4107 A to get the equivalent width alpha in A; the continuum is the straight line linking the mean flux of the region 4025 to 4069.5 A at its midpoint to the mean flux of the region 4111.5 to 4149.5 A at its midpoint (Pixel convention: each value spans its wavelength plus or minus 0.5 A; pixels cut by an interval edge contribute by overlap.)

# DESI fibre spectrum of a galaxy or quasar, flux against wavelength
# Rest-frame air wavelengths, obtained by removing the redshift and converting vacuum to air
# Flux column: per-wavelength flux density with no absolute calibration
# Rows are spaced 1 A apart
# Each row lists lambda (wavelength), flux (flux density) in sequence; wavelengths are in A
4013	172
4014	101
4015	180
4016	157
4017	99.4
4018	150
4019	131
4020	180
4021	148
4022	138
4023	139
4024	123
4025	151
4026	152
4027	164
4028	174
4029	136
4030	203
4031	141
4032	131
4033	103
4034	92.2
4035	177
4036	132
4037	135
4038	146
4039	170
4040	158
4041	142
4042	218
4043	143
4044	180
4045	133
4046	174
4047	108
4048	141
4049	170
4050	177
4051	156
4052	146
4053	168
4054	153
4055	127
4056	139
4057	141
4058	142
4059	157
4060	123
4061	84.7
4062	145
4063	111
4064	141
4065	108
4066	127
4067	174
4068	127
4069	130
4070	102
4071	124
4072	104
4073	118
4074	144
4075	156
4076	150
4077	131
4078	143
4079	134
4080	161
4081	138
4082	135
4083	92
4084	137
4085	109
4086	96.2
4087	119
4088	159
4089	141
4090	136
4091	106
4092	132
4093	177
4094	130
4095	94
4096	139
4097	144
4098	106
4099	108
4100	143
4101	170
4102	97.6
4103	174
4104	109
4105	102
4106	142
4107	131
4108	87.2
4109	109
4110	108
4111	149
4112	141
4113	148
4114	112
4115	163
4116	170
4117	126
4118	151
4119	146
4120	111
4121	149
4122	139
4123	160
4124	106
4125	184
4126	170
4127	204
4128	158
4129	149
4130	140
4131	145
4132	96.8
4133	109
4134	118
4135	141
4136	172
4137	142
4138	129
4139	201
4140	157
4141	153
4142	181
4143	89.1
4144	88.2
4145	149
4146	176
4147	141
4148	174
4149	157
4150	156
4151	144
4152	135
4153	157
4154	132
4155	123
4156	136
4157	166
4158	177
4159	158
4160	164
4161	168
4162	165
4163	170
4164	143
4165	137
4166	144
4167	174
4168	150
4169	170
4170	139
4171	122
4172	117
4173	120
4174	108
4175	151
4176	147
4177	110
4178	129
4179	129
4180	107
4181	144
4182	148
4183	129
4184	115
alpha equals 3.7 A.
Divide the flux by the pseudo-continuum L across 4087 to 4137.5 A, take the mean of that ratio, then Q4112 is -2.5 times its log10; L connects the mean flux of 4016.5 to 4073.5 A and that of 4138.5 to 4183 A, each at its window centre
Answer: 0.06 mag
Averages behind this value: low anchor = 142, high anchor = 145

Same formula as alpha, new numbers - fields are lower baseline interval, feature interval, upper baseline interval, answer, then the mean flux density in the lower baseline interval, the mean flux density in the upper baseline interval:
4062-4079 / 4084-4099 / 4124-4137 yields 1.02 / 131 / 147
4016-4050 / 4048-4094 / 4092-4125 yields 1.82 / 149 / 133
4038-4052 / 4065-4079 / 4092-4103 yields 1.25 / 158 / 133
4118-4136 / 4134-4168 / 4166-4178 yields -2.63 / 144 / 137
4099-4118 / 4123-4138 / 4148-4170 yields -0.41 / 132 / 154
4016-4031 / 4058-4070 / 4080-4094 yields 0.69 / 149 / 130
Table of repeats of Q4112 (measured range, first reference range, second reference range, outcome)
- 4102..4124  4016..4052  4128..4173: 0.11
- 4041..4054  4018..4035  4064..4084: -0.14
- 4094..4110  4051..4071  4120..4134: 0.14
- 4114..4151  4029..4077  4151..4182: -0.03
